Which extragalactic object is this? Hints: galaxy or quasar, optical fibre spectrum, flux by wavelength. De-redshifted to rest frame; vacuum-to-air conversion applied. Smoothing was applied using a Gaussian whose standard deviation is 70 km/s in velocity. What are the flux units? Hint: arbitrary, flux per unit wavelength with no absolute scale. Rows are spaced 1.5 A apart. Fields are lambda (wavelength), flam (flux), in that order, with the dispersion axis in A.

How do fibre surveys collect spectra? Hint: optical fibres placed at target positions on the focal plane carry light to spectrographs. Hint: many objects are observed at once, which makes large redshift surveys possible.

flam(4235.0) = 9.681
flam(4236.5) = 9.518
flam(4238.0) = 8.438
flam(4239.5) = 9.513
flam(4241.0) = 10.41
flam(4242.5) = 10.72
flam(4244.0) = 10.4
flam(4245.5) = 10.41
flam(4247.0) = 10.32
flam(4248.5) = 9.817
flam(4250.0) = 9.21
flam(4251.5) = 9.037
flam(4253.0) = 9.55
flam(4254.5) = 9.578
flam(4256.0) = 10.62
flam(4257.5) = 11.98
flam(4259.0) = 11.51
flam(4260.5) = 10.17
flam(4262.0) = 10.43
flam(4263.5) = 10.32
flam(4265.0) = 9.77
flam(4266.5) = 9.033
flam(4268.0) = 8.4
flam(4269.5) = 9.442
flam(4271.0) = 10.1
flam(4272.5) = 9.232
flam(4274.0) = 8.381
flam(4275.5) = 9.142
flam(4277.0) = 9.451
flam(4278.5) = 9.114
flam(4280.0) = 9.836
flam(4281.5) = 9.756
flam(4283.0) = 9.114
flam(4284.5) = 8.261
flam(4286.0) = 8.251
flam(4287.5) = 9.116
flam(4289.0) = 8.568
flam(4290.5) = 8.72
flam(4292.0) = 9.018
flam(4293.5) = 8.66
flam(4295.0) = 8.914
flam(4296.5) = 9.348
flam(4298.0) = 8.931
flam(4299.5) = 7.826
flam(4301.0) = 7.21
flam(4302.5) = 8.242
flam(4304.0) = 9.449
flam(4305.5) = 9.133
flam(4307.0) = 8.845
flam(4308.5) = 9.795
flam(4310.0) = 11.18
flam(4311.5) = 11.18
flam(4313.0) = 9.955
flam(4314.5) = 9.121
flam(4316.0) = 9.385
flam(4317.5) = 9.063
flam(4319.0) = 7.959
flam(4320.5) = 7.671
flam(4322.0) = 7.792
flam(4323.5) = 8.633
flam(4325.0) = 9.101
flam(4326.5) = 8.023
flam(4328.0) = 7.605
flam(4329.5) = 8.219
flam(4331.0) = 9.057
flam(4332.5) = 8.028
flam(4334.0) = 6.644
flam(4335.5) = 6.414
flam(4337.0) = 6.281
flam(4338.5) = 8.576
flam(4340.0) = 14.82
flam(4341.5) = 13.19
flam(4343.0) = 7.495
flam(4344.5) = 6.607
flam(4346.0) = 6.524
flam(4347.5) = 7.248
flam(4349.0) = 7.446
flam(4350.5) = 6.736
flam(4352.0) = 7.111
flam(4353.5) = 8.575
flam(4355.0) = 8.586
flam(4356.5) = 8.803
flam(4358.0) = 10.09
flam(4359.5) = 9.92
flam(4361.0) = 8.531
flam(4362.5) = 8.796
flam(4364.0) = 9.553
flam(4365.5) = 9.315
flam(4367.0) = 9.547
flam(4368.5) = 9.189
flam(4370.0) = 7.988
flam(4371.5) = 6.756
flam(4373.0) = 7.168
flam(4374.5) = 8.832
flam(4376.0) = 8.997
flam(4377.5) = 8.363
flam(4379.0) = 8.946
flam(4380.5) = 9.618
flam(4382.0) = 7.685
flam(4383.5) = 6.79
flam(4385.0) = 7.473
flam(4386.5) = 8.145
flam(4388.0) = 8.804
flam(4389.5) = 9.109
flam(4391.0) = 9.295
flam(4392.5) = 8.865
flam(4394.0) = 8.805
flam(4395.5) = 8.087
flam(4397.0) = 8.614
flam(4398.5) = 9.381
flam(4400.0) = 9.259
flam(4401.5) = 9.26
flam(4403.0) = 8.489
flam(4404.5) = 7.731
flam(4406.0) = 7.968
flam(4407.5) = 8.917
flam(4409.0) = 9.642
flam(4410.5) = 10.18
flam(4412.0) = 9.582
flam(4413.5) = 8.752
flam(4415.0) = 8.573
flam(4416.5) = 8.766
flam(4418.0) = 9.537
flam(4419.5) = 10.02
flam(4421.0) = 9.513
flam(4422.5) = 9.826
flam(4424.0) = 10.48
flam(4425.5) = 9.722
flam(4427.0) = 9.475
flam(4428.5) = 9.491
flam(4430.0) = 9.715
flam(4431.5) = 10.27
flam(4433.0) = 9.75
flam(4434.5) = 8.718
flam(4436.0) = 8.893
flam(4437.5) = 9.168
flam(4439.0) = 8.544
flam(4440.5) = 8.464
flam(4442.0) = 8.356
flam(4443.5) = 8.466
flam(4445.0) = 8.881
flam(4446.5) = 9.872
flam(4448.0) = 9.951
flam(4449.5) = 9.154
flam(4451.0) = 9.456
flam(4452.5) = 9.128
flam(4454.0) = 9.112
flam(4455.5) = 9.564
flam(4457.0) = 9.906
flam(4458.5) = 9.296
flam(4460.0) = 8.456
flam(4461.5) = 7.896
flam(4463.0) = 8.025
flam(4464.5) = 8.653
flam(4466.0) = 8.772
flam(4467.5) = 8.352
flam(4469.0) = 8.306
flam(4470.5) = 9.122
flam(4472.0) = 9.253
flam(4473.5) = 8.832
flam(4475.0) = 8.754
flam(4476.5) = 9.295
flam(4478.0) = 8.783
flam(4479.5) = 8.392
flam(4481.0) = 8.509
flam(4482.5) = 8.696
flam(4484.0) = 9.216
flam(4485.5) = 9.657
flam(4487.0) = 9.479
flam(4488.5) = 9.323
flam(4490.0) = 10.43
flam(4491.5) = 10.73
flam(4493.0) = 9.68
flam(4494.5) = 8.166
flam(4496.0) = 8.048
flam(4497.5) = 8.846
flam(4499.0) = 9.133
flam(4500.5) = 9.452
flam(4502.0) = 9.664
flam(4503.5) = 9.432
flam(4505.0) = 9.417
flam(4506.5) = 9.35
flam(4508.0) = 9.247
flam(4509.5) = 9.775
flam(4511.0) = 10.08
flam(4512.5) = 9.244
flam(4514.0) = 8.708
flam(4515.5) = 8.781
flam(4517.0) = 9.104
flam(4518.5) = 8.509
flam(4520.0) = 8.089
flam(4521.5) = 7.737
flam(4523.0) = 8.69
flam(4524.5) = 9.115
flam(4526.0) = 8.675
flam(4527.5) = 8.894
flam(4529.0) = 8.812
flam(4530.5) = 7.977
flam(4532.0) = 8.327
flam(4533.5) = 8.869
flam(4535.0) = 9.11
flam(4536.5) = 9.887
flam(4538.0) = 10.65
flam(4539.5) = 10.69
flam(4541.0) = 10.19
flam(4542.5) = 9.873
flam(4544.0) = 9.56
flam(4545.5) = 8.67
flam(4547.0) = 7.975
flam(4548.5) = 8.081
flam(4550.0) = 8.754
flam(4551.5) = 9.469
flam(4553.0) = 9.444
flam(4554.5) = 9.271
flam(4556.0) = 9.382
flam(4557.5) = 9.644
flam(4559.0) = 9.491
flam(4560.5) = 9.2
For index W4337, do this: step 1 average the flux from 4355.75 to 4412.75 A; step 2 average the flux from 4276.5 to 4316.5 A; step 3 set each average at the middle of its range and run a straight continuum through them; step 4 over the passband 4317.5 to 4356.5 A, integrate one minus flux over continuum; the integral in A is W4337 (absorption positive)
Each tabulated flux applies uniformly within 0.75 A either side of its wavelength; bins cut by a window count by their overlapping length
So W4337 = 3.3 A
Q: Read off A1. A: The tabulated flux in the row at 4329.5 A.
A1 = 8.219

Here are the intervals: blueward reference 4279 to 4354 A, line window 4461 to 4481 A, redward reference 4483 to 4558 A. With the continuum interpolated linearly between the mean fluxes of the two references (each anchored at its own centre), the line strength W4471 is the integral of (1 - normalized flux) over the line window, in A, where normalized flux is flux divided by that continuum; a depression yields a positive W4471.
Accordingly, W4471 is 0.9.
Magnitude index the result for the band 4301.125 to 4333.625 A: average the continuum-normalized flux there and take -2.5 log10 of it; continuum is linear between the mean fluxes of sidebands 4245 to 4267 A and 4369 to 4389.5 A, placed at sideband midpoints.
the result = 0.04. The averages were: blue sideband 10.1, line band 8.87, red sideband 8.17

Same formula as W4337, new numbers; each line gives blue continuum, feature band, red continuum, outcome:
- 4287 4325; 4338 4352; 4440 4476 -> 0.5 A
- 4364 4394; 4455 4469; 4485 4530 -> 0.3 A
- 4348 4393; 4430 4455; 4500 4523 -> -1.0 A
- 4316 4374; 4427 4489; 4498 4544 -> -0.8 A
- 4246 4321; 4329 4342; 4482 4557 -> 0.5 A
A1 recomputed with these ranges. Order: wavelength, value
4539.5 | 10.69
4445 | 8.881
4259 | 11.51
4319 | 7.959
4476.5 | 9.295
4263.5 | 10.32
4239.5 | 9.513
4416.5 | 8.766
